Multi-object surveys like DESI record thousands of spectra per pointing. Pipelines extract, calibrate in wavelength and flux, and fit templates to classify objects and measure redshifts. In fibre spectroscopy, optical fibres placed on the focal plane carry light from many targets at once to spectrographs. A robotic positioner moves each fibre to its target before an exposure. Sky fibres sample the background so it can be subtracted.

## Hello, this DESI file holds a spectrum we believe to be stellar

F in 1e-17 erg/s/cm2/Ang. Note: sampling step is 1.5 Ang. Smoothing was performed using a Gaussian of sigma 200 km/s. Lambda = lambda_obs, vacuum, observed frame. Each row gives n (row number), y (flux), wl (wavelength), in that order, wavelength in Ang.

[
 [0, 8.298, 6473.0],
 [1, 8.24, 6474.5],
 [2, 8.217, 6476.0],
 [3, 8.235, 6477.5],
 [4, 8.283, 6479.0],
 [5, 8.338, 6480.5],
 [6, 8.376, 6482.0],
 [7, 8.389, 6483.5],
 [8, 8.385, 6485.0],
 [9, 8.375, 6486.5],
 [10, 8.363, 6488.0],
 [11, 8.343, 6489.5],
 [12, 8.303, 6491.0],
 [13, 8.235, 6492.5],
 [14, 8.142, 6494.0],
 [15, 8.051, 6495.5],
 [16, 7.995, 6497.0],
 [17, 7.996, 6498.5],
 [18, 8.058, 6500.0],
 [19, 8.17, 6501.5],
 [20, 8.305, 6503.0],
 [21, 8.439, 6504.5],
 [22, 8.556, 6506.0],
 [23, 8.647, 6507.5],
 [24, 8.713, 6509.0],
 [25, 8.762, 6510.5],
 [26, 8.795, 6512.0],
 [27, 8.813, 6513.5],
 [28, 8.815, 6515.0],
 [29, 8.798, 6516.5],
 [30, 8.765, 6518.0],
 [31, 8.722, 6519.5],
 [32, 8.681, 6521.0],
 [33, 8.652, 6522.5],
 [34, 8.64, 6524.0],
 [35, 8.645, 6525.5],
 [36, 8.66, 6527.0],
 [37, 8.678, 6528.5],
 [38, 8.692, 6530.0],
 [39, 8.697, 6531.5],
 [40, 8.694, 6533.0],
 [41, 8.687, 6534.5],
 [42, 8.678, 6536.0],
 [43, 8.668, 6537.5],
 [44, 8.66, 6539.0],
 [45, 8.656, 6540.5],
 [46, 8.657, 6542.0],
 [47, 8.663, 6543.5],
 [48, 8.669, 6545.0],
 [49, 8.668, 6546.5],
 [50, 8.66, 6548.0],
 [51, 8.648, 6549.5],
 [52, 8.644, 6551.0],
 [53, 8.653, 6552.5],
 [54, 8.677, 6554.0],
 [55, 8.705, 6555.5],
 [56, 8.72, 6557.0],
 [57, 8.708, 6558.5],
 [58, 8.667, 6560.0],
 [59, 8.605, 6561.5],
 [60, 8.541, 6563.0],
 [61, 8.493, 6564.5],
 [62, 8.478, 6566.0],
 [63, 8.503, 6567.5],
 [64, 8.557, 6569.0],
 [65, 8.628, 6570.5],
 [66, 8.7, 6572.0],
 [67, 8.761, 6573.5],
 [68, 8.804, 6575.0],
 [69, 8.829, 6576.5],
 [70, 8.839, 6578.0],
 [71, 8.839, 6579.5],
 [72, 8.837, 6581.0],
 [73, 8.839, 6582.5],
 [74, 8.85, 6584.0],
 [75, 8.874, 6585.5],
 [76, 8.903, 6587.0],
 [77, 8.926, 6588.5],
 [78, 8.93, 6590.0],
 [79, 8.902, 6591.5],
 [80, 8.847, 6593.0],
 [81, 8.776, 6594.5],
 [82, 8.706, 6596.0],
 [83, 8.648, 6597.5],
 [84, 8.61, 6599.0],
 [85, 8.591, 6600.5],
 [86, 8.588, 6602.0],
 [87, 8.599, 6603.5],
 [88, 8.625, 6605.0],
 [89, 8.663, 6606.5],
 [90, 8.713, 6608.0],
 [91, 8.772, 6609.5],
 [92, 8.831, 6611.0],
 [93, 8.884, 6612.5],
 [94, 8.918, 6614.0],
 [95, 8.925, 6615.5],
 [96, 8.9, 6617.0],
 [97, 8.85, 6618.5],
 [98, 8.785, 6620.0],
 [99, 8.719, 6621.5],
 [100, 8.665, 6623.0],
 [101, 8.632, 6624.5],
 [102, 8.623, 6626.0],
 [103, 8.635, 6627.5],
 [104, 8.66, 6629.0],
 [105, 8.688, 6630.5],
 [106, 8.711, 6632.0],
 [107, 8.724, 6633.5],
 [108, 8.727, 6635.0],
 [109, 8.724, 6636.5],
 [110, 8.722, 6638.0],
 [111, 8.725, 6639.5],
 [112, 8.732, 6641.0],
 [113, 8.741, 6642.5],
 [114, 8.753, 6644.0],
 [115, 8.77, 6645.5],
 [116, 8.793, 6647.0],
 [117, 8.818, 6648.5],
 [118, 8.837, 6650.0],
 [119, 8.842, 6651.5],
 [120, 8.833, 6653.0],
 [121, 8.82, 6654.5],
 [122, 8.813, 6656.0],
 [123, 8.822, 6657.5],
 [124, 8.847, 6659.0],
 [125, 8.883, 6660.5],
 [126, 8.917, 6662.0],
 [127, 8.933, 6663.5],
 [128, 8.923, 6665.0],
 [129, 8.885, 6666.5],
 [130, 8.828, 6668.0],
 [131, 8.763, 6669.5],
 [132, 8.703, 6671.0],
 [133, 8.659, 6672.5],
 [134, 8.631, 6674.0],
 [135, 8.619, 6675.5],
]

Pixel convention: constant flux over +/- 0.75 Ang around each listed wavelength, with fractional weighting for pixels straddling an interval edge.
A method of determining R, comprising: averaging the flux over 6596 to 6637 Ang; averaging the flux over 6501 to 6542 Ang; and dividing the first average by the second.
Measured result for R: 1.01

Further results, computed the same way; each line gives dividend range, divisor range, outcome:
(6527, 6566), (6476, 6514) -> 1.04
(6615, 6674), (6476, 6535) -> 1.03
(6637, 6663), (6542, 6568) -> 1.02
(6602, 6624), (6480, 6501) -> 1.06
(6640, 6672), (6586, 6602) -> 1.00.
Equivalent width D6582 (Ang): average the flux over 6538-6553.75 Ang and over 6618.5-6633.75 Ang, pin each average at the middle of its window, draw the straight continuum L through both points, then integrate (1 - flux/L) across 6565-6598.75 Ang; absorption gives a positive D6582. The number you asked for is -0.4 Ang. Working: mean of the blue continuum 8.66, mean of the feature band 8.77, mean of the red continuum 8.69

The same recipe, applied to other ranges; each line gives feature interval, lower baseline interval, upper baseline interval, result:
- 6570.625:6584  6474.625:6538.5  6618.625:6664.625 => -0.26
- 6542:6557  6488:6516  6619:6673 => -0.26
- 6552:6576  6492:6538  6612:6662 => -0.01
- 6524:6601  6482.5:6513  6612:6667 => -1.37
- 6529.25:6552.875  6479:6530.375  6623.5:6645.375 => -0.36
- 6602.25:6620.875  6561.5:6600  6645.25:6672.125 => -0.01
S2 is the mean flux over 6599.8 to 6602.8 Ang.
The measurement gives 8.59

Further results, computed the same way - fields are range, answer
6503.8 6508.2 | 8.55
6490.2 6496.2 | 8.19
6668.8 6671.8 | 8.73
